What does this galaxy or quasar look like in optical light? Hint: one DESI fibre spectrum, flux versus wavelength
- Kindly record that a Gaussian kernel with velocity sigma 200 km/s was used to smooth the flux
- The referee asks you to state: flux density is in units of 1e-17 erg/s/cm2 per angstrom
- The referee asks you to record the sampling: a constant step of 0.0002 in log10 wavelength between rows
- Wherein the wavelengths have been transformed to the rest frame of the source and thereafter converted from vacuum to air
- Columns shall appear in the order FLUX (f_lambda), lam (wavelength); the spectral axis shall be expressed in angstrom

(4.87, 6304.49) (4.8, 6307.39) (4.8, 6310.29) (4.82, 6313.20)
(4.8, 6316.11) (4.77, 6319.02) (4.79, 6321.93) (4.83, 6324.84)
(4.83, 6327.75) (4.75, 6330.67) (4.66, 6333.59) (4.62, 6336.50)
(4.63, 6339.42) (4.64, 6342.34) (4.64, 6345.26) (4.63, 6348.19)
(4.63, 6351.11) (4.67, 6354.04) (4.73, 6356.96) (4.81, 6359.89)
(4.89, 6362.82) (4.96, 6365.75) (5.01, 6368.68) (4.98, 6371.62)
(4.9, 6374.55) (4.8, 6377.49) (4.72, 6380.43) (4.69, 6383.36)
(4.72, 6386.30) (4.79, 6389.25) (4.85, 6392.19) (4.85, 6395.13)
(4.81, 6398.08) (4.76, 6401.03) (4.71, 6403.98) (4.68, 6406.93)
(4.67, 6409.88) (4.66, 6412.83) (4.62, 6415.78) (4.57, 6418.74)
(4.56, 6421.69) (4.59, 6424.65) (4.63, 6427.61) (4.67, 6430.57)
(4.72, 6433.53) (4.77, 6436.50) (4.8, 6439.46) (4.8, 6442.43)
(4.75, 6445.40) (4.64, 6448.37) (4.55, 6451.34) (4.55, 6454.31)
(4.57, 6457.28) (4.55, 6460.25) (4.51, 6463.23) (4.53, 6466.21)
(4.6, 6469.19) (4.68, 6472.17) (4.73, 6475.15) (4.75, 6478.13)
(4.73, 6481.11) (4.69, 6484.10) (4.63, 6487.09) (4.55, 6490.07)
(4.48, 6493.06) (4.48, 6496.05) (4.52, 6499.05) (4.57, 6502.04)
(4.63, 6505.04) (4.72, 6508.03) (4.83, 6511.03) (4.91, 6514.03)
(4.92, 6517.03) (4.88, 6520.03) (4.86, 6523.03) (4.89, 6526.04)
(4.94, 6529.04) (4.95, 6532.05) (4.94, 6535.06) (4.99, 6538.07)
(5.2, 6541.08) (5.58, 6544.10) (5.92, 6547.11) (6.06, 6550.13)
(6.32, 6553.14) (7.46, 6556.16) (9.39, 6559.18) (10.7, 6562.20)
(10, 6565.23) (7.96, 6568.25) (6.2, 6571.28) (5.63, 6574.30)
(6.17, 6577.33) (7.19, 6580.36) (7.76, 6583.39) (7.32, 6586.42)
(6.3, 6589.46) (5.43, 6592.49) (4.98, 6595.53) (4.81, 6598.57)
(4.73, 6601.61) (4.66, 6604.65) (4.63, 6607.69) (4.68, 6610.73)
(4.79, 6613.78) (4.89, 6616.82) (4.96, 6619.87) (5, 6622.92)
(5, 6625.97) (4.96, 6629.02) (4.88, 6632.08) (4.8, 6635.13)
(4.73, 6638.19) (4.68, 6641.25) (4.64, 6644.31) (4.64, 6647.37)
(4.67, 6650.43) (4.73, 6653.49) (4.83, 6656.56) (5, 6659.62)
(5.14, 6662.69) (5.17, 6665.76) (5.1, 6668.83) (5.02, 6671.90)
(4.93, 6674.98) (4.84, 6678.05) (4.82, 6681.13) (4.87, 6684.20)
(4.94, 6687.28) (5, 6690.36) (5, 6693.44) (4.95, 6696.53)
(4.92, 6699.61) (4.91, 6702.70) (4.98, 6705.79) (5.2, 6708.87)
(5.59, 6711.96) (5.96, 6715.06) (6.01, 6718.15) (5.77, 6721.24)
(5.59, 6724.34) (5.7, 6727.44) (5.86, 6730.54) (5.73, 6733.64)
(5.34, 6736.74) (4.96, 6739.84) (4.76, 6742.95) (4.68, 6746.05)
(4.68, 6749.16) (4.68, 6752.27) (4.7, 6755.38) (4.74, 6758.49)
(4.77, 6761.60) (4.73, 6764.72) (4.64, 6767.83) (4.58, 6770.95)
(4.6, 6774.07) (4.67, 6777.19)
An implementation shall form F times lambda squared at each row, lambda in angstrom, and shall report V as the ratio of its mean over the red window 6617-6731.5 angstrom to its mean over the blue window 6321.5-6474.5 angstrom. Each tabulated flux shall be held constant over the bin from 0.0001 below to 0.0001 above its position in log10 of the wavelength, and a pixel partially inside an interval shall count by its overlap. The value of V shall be 1.2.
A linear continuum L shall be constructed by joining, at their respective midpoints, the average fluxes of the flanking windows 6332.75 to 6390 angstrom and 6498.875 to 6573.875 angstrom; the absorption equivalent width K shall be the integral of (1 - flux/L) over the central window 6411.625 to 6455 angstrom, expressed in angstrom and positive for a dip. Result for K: 4.9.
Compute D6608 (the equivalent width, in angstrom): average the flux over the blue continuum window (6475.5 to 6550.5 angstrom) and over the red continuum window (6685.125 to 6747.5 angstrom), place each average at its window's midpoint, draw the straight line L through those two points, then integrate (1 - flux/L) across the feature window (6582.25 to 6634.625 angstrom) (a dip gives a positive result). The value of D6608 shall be -1.9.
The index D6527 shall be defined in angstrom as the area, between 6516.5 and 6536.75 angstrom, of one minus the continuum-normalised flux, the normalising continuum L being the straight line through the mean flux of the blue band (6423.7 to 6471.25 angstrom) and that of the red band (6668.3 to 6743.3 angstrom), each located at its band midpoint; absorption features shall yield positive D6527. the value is -0.4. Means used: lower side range 4.64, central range 4.91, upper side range 5.24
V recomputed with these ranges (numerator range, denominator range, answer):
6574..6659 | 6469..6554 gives 1.09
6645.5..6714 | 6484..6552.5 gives 1.06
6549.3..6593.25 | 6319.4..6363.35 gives 1.68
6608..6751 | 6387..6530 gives 1.15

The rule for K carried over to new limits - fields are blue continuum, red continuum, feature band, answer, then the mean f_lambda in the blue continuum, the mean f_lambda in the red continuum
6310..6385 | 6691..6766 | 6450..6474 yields 1.6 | 4.77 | 5.17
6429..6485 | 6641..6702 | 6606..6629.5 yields -0.1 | 4.66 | 4.9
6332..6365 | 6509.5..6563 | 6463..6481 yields 2.6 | 4.69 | 5.81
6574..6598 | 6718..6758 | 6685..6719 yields 1.7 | 6.32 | 5.23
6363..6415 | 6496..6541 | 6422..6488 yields 2.1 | 4.8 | 4.83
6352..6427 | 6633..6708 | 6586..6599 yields -2.3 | 4.76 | 4.89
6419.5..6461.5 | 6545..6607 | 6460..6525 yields 9.1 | 4.65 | 6.71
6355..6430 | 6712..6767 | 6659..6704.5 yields 1.5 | 4.76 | 5.22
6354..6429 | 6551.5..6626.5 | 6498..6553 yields 7.1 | 4.76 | 6.29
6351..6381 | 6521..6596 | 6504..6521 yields 3.5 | 4.84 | 6.46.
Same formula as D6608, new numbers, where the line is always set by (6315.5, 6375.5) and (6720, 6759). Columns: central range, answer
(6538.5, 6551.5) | -1.7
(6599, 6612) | 0.9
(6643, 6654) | 0.9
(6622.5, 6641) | 0.7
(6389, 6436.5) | 1.4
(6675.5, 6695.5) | 0.8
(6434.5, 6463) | 1.3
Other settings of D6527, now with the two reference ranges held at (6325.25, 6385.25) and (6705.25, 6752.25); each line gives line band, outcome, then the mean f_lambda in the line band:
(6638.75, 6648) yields 1.0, 4.66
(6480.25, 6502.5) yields 1.8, 4.58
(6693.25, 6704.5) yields 0.8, 4.94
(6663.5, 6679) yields 0.7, 5.02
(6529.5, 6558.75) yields -4.3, 5.82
